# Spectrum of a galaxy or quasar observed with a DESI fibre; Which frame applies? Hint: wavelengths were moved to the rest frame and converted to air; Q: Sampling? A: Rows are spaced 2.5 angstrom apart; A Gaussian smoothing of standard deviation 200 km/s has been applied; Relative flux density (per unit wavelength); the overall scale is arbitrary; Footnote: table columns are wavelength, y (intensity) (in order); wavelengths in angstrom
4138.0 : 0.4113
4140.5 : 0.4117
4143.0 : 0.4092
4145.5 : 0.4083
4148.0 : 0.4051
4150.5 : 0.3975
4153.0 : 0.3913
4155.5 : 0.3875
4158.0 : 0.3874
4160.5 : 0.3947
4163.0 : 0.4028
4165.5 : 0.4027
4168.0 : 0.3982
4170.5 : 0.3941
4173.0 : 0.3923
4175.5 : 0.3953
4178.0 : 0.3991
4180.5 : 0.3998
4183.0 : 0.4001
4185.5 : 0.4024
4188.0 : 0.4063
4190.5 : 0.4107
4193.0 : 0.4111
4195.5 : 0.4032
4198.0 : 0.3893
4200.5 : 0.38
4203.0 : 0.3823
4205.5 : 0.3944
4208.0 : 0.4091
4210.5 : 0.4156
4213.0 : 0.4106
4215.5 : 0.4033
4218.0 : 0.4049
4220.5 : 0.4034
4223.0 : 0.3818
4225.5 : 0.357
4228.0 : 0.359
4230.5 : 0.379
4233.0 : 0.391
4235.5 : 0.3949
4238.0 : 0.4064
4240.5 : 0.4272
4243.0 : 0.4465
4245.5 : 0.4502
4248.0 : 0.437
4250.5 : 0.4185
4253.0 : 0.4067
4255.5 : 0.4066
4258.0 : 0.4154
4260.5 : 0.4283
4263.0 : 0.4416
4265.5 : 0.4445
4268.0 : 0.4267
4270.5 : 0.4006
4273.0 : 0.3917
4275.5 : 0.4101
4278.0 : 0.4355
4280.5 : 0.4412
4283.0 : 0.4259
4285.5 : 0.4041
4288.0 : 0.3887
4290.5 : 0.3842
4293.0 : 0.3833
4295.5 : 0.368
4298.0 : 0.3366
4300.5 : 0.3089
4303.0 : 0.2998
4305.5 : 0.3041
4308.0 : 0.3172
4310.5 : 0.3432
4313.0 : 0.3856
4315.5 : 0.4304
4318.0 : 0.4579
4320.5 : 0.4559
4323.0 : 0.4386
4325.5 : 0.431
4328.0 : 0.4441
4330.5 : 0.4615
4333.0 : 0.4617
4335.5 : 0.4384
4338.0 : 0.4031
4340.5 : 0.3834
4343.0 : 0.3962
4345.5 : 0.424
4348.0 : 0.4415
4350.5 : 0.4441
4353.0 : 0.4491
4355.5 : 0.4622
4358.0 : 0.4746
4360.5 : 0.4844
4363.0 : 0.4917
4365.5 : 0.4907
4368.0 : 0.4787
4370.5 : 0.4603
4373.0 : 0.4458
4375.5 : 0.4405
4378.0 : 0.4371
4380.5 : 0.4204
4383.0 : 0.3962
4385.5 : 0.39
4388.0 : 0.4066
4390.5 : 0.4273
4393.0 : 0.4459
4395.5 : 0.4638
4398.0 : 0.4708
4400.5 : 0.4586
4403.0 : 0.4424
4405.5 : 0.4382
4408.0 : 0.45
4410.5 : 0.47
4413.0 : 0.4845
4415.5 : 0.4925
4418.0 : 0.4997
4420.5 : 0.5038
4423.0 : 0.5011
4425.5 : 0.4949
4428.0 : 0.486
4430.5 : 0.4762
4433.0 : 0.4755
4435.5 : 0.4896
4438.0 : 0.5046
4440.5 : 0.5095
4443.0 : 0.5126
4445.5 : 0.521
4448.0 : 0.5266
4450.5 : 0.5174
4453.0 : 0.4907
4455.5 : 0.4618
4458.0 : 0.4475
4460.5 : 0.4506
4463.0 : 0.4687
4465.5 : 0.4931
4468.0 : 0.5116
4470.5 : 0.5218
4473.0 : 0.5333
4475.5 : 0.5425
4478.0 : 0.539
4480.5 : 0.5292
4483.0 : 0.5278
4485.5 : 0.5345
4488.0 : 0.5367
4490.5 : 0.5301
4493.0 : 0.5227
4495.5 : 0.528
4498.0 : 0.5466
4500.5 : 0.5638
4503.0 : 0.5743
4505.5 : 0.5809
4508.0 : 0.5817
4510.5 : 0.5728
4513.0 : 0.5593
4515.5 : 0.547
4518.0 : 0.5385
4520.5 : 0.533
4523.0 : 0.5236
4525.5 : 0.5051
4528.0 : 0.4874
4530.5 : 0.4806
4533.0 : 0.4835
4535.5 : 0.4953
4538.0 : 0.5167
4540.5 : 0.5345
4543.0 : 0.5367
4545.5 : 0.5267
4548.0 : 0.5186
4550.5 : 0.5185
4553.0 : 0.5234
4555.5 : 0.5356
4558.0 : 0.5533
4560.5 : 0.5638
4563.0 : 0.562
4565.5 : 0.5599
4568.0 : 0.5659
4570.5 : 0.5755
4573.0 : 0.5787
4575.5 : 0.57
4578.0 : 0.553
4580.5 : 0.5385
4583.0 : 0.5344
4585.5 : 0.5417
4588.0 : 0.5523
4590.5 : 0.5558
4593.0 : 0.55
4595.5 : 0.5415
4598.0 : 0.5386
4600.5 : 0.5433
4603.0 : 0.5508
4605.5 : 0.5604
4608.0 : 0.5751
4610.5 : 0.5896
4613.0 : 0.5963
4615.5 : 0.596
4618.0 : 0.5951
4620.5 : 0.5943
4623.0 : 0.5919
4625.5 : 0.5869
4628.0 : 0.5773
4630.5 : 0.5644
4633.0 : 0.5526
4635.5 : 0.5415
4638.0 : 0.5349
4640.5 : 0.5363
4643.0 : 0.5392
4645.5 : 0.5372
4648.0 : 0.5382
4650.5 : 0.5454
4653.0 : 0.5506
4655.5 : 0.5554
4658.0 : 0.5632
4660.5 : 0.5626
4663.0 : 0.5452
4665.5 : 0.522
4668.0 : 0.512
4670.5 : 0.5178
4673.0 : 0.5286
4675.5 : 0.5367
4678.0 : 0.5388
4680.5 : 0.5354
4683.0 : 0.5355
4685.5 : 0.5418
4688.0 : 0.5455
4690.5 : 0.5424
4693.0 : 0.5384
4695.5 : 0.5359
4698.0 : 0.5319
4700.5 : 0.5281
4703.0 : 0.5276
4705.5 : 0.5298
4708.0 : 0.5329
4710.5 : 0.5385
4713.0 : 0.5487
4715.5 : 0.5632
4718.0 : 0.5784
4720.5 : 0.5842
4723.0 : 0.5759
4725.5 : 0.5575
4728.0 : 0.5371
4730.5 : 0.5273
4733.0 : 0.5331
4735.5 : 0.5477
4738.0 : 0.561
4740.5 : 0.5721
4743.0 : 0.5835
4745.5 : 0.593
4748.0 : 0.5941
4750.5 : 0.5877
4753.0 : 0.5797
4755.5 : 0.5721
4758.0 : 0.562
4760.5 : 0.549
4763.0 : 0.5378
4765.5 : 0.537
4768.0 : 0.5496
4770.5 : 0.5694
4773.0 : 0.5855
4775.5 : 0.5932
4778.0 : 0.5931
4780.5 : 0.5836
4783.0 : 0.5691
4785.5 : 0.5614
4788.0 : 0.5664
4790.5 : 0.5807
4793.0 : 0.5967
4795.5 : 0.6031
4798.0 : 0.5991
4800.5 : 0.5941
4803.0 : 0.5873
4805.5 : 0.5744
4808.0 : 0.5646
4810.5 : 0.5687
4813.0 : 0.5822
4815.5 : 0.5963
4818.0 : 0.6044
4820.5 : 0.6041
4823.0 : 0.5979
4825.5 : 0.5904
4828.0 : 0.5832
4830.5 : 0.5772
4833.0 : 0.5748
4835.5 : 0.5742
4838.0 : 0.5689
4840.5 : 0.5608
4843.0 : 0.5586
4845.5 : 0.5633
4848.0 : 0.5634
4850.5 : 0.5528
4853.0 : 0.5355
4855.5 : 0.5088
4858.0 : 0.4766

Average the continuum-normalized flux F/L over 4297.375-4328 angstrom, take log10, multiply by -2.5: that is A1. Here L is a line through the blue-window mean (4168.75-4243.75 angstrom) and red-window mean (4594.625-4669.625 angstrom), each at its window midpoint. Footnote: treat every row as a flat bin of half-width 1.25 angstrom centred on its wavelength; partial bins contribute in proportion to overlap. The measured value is 0.16 mag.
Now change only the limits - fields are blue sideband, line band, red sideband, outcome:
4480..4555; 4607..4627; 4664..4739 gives -0.104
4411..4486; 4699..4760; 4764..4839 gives 0.011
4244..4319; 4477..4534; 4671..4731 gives -0.132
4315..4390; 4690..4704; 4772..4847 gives 0.027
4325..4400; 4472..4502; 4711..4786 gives -0.116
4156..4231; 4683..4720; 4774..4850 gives 0.011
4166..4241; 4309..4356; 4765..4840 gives 0.021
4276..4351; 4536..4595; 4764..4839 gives -0.108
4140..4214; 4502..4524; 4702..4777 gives -0.127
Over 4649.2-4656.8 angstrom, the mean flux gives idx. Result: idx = 0.55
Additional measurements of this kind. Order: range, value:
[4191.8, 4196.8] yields 0.407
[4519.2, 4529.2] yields 0.513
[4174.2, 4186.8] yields 0.399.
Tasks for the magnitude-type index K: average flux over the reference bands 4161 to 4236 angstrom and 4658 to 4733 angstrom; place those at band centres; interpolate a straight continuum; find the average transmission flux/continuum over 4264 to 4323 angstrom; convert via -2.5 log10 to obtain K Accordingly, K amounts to 0.09 mag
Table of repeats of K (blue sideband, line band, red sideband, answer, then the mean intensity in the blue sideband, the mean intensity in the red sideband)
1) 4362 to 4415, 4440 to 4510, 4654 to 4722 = -0.102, 0.448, 0.542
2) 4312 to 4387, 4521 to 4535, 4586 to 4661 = 0.044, 0.441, 0.56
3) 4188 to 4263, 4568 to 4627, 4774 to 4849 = -0.098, 0.405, 0.581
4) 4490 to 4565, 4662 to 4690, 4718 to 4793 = 0.047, 0.535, 0.568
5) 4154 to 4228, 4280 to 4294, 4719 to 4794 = 0.059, 0.397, 0.568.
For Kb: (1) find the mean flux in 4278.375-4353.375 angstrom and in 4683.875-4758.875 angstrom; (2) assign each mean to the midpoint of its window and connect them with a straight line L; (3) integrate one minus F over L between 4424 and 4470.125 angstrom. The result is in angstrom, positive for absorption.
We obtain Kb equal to -4.1 angstrom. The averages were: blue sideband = 0.402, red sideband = 0.555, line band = 0.492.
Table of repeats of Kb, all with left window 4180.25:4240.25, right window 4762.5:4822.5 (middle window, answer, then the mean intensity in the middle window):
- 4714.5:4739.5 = 0.12 angstrom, 0.557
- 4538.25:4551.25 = -0.64 angstrom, 0.527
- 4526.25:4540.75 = 0.02 angstrom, 0.497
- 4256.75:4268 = -0.52 angstrom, 0.432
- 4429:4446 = -1.07 angstrom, 0.497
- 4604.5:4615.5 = -1.27 angstrom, 0.583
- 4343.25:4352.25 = 0.14 angstrom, 0.433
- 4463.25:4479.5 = -1.41 angstrom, 0.52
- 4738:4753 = -0.49 angstrom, 0.583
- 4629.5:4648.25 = -0.41 angstrom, 0.543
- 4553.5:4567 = -1.24 angstrom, 0.553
